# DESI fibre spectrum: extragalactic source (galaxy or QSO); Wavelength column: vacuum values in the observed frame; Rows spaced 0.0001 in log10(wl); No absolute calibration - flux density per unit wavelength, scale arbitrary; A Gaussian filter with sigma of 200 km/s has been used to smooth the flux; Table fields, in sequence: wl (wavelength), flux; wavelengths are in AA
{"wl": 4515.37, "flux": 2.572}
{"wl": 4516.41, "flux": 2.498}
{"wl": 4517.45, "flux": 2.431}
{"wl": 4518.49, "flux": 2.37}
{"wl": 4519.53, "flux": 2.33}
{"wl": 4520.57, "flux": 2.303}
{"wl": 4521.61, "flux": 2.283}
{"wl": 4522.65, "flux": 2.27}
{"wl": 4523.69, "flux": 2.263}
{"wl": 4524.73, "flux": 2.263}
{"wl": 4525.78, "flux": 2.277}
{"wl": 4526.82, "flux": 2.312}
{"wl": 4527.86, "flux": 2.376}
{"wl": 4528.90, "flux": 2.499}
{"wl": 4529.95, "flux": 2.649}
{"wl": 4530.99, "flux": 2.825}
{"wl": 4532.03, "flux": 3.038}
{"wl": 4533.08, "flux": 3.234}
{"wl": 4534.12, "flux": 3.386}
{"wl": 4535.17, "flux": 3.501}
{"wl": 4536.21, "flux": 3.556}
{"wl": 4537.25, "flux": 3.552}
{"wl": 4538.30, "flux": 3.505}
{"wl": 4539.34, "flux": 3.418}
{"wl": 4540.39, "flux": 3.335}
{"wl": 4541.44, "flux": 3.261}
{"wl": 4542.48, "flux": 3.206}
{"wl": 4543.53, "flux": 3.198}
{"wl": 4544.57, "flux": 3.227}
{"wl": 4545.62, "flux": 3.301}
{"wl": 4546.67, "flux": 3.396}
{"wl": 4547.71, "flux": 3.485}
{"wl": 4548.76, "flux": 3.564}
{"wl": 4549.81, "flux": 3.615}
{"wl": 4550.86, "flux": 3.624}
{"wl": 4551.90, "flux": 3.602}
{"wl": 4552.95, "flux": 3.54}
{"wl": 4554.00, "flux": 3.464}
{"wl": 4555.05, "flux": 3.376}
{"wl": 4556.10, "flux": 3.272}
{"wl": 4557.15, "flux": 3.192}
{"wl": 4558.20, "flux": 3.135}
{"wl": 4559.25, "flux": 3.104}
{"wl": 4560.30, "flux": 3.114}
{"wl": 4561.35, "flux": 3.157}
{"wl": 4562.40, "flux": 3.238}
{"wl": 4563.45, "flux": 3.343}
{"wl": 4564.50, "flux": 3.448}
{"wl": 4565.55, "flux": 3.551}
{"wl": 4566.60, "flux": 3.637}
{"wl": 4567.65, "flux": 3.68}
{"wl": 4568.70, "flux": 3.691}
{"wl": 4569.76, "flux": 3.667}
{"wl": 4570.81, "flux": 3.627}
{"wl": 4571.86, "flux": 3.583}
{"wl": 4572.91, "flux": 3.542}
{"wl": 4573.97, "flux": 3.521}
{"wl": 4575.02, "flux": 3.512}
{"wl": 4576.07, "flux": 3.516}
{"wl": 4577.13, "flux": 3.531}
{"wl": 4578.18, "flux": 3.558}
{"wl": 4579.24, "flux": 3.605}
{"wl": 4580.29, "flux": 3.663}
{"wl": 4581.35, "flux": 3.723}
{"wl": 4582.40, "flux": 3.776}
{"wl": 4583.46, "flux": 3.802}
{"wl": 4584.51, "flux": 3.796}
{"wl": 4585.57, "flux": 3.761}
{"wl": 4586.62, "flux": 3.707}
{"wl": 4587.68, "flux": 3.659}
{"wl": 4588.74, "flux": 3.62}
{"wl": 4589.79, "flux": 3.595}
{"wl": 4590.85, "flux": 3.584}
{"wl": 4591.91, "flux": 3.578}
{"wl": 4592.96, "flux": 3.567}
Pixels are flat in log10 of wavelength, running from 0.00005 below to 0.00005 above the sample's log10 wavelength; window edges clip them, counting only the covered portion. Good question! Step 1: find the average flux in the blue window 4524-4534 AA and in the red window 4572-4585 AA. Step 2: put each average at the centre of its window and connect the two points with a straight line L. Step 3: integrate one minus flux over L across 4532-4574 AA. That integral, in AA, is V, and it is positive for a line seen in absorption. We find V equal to -4.3 AA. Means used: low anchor 2.63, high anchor 3.63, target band 3.41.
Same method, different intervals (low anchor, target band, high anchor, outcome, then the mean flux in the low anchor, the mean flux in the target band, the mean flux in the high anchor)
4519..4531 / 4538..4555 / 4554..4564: -3.0 AA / 2.37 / 3.42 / 3.23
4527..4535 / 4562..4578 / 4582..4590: -0.3 AA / 2.86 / 3.54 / 3.72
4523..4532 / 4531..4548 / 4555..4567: -3.6 AA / 2.46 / 3.33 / 3.29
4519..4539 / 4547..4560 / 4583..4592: -1.1 AA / 2.77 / 3.41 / 3.68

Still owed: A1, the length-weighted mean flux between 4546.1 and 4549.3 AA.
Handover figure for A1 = 3.48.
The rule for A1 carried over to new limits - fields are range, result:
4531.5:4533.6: 3.13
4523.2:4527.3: 2.28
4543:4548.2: 3.32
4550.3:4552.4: 3.62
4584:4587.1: 3.76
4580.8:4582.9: 3.75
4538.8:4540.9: 3.38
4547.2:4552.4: 3.58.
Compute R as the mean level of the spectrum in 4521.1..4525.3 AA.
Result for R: 2.27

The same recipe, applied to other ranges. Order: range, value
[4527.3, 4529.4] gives 2.44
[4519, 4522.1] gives 2.31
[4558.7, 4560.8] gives 3.11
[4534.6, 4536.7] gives 3.52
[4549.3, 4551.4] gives 3.63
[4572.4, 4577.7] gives 3.52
